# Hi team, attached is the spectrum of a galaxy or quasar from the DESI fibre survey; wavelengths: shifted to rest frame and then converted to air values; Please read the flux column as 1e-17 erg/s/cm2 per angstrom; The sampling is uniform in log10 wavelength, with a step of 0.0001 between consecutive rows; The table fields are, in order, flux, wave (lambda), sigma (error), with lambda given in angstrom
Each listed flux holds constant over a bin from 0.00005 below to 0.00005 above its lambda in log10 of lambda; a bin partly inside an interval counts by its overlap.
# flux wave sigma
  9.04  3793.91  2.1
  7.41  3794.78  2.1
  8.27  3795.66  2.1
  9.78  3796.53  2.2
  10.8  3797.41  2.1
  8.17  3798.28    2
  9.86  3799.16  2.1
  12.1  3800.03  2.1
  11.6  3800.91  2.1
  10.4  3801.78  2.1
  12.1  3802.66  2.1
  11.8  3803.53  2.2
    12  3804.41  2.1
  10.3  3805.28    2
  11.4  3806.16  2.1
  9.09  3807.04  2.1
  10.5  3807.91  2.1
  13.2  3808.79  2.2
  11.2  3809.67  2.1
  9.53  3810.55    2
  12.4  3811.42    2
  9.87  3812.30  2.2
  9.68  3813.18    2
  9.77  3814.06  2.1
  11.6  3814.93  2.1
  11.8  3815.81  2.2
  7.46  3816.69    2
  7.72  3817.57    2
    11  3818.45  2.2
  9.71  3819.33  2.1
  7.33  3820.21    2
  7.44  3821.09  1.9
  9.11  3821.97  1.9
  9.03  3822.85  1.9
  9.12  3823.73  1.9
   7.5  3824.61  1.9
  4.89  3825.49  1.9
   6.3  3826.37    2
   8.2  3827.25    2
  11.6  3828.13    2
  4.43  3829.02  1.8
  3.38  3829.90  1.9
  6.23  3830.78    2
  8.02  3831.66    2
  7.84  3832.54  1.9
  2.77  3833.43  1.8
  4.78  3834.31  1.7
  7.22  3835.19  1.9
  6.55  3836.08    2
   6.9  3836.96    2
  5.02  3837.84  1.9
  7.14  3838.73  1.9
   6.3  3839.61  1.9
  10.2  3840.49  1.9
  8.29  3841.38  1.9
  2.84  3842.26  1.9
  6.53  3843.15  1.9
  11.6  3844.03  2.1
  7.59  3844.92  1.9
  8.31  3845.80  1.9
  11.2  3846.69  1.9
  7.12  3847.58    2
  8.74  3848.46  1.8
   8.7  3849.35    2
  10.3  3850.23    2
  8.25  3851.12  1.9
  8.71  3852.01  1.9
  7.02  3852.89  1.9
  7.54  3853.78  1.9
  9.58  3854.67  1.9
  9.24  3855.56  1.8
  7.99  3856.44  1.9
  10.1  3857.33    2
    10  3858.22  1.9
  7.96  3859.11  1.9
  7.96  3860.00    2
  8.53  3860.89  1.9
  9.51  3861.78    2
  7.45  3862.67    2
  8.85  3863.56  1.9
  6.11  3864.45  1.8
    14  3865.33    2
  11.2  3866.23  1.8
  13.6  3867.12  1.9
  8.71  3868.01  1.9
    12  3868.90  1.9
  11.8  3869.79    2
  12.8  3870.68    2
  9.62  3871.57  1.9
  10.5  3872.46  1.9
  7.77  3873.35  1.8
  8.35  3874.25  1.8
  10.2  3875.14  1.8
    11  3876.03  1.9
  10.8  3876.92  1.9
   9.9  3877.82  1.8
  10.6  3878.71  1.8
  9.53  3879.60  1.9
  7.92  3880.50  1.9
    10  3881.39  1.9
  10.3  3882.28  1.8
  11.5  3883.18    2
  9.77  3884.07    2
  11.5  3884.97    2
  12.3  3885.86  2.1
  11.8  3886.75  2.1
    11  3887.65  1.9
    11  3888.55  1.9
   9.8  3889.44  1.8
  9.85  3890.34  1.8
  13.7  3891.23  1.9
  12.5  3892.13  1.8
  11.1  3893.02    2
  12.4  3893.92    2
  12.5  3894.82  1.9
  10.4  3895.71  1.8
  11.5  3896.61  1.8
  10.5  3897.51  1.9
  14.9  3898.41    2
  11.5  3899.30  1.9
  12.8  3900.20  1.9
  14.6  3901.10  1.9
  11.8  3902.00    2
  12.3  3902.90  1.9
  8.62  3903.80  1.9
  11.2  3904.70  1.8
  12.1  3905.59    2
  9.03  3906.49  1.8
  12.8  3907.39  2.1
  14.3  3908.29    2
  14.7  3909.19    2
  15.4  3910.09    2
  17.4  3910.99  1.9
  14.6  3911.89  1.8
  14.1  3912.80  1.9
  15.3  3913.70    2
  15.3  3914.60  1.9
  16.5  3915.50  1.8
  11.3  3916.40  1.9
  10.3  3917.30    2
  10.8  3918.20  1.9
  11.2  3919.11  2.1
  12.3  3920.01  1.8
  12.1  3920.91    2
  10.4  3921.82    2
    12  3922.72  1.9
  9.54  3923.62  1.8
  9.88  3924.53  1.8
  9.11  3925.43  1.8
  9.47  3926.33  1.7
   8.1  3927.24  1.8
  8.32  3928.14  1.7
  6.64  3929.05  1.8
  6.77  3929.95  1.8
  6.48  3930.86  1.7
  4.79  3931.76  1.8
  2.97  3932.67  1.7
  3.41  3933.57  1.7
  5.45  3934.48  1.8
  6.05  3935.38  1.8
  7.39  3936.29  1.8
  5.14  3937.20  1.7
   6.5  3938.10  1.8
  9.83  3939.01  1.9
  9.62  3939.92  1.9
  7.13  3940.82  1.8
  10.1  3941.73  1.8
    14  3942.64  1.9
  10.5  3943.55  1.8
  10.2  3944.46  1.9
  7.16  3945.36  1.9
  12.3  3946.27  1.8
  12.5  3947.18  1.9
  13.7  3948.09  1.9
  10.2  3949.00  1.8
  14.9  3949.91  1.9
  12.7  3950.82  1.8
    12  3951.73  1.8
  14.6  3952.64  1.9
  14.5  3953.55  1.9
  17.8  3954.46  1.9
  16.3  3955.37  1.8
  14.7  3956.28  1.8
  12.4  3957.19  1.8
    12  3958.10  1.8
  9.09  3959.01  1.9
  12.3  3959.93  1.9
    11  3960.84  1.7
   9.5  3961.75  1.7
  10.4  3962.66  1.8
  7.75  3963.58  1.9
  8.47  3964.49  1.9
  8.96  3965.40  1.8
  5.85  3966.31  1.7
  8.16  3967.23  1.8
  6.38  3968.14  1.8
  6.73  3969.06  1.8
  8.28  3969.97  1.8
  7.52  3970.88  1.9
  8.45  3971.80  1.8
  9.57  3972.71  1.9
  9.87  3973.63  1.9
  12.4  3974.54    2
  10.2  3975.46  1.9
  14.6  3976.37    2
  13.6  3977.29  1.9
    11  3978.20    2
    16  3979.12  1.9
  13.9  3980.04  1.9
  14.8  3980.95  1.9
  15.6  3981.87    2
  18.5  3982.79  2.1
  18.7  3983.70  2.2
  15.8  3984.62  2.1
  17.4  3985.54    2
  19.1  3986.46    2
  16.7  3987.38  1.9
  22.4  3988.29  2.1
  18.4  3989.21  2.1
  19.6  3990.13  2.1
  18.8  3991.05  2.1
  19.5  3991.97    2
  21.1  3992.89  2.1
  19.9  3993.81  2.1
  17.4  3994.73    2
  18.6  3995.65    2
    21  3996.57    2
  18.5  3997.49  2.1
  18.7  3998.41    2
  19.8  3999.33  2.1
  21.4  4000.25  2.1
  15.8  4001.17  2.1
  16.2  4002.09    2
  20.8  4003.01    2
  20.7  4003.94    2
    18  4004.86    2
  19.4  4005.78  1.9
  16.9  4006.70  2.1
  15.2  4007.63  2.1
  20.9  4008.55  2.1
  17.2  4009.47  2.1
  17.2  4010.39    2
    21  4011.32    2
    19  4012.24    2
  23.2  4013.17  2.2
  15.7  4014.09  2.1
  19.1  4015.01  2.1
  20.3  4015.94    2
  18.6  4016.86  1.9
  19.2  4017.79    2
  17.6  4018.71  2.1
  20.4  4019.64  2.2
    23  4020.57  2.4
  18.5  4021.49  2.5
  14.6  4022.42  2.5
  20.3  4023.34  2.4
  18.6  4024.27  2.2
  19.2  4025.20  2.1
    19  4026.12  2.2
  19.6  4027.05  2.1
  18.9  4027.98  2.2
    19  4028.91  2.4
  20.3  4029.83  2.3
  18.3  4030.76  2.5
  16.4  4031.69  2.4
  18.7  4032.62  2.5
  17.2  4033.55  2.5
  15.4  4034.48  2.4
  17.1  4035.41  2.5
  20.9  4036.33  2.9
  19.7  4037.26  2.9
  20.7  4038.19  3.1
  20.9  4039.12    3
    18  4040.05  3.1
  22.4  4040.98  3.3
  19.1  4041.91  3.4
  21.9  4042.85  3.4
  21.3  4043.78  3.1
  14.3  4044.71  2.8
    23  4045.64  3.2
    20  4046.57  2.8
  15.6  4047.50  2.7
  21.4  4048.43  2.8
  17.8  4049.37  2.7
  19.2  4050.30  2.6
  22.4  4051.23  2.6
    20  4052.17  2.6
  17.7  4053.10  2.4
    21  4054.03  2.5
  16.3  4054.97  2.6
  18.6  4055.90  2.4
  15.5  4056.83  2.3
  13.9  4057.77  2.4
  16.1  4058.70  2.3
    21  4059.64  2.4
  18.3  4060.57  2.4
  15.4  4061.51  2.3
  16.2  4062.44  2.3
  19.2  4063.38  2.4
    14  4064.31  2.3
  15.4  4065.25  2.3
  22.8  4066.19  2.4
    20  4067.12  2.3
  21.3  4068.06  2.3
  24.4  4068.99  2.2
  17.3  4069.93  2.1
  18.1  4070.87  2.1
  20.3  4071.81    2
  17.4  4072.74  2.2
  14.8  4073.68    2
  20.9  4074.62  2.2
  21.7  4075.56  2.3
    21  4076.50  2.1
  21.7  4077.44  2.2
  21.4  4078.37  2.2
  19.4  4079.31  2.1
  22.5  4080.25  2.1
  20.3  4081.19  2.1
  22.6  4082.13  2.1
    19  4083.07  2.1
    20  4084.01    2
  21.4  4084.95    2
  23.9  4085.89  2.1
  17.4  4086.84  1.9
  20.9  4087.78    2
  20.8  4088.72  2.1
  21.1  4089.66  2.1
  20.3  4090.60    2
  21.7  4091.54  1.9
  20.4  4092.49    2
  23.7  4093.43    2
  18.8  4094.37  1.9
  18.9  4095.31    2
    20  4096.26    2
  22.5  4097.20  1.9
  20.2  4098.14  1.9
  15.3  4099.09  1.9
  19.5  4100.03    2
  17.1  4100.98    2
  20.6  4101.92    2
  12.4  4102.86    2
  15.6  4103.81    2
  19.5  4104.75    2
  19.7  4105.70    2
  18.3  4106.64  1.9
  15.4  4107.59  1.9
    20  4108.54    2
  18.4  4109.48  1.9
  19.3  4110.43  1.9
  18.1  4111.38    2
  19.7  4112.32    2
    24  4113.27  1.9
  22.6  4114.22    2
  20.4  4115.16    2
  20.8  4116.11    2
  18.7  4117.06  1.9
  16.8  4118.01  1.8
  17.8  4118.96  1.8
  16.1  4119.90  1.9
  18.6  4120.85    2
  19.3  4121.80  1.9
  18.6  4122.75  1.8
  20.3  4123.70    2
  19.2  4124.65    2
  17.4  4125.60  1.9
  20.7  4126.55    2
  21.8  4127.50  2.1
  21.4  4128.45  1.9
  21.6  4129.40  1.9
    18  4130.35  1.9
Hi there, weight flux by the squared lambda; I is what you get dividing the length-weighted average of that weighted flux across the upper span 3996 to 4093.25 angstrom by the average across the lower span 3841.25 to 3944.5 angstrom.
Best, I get 2.0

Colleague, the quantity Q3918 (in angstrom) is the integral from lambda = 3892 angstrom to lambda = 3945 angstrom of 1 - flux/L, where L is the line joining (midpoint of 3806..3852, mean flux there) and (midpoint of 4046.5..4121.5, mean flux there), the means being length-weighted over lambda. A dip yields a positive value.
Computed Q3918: 6.1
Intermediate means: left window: 8.3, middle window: 10.6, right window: 19.2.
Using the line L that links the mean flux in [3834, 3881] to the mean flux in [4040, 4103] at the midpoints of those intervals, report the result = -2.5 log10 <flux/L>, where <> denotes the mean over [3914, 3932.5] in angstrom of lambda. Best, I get 0.204 mag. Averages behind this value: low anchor 8.89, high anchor 19.4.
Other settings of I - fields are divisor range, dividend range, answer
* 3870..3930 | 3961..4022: 1.47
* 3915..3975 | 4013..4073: 2.00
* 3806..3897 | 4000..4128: 2.31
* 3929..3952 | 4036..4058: 2.31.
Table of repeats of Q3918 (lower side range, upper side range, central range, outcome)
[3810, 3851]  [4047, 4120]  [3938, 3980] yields 8.4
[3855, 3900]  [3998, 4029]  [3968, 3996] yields 3.5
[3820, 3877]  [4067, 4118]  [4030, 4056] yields -2.4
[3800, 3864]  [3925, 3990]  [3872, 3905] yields -4.3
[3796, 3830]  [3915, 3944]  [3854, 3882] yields -1.5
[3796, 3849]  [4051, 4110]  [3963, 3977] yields 5.5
